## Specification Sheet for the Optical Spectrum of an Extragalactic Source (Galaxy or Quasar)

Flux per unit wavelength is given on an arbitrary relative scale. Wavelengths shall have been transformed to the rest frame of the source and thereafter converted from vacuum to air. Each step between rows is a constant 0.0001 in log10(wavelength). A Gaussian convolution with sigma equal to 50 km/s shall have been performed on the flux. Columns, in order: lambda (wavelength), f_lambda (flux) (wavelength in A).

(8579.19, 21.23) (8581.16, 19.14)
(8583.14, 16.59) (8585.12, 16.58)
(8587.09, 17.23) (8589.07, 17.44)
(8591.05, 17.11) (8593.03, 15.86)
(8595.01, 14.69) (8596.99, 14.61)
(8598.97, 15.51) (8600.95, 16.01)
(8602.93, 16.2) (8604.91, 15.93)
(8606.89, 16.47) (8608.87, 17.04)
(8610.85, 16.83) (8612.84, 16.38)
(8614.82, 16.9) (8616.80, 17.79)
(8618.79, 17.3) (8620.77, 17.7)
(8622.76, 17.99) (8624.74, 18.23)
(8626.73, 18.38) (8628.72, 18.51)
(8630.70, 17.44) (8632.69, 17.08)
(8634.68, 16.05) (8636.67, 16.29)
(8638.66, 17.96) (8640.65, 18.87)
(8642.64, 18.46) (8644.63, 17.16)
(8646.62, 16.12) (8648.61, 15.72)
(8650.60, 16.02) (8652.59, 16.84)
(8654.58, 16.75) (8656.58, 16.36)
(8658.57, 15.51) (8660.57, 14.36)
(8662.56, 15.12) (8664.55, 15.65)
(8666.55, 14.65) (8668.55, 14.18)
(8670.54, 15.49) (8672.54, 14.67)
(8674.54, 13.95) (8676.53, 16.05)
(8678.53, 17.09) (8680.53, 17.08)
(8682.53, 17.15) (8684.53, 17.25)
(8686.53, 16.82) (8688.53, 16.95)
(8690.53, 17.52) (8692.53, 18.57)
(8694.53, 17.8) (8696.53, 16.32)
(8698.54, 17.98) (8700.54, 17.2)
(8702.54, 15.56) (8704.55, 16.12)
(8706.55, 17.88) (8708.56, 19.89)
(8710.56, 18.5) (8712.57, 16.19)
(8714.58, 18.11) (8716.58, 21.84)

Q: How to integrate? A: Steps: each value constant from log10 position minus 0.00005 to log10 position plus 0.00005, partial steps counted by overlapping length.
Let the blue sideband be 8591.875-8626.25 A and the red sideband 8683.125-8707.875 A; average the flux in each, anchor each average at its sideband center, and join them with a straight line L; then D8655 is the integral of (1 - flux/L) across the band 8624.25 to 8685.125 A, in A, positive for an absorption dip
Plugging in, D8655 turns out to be 1.65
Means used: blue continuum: 16.6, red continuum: 17.2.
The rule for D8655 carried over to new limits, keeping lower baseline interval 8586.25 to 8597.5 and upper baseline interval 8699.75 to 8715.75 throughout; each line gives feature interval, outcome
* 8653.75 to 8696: 2.4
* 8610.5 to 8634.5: -1.4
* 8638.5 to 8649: -0.4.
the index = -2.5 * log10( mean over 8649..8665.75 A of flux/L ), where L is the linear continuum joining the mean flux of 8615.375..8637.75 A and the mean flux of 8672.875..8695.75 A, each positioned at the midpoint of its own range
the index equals 0.09 mag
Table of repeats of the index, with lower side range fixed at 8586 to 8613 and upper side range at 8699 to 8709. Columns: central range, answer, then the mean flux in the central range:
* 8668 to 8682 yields 0.09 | 15.6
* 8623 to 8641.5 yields -0.07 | 17.6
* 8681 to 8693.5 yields -0.02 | 17.4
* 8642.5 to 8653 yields 0.01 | 16.6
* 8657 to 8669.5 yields 0.13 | 15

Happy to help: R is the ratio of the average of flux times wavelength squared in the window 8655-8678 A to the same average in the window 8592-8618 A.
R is 0.95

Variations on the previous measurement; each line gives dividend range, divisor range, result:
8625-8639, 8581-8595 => 1.04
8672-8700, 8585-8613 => 1.06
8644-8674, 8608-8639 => 0.91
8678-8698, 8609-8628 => 1.00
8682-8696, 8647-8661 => 1.10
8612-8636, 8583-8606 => 1.09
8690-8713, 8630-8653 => 1.04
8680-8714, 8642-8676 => 1.12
